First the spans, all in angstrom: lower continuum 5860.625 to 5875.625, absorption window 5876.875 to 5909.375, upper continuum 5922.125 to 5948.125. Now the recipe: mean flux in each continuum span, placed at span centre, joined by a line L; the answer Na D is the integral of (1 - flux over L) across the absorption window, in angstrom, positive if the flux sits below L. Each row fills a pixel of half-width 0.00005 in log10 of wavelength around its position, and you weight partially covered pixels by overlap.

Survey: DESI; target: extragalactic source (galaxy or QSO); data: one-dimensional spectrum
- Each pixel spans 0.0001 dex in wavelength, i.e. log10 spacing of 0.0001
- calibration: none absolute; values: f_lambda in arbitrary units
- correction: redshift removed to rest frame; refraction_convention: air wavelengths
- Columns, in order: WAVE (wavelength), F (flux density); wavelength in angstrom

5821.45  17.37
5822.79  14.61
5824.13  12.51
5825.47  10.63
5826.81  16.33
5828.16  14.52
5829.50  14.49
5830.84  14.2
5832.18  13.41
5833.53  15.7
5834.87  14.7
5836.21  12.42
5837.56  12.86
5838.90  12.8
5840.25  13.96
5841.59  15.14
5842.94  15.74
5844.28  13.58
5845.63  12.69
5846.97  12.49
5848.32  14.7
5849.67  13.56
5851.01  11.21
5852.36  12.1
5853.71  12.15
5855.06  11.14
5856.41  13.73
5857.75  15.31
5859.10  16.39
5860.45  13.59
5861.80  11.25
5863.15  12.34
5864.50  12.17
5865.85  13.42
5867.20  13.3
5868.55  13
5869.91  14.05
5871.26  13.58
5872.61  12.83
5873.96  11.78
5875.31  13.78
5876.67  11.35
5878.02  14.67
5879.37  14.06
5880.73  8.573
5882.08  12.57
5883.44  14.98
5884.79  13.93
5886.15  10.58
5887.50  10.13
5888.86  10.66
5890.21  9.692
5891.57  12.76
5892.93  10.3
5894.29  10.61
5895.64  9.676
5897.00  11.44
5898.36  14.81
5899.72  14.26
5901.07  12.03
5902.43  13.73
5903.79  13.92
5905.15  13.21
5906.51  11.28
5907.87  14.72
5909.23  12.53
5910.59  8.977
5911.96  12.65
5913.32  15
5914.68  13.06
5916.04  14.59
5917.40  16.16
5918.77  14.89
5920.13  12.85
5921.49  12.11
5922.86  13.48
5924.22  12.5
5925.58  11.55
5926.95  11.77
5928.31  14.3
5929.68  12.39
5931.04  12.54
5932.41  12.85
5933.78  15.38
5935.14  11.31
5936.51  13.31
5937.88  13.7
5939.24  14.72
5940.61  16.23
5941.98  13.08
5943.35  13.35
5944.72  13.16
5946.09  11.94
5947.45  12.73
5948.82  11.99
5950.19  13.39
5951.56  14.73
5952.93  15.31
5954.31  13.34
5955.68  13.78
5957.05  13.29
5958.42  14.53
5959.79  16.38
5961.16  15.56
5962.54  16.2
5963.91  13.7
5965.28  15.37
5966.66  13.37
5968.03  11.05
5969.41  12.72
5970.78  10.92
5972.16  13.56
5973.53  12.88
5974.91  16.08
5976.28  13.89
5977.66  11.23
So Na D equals 1.76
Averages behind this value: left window 12.9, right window 13.2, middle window 12.3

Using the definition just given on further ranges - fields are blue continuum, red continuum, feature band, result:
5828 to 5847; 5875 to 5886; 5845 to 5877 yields 0.8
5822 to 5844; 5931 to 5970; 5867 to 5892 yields 2.7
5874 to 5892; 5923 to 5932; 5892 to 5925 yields -1.3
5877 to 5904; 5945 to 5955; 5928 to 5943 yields -0.6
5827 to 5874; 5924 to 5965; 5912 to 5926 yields 0.0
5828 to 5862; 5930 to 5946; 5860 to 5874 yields 0.7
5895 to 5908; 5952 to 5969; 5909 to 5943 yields 0.4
